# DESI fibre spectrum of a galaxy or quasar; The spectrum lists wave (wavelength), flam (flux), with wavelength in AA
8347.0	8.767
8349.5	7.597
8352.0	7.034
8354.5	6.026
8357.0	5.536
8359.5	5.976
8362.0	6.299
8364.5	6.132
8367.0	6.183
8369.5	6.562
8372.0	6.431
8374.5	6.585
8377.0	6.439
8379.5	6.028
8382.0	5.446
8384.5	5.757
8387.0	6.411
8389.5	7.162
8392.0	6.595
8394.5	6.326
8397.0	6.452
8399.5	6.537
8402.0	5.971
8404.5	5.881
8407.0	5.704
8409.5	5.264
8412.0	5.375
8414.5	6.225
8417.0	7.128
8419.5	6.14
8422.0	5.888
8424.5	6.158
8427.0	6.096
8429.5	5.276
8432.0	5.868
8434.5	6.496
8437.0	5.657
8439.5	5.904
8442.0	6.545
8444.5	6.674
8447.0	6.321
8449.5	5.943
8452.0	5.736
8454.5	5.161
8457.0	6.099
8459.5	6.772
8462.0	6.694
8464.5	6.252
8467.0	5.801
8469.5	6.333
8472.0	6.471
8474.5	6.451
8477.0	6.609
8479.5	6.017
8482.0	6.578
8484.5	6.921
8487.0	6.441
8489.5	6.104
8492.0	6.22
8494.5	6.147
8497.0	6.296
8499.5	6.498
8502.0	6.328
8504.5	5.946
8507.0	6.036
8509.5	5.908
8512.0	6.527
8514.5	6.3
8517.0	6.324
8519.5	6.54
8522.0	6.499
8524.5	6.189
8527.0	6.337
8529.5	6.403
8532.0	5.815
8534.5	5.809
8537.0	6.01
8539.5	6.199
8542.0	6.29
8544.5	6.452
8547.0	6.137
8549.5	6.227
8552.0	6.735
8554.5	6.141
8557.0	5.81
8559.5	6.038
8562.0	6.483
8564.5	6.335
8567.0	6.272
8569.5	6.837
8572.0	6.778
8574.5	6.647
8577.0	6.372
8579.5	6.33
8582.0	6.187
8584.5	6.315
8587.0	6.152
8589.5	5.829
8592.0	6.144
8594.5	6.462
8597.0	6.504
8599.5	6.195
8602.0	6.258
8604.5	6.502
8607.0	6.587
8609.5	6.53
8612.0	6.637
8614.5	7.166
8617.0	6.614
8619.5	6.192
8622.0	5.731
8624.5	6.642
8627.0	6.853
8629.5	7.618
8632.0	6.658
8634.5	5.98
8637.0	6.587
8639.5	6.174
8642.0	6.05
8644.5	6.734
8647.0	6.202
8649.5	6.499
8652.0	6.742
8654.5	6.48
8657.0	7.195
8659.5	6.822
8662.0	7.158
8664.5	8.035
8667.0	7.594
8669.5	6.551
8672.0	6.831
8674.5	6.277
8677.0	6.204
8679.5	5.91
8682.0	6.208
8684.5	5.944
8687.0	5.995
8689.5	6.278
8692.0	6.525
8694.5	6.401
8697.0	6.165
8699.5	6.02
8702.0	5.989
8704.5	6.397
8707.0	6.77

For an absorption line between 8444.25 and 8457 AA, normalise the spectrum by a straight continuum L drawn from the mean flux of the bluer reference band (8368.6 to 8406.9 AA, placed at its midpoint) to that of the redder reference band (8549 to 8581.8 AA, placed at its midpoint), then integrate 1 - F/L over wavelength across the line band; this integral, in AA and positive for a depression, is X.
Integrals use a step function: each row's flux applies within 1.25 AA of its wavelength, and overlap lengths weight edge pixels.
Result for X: 0.8 AA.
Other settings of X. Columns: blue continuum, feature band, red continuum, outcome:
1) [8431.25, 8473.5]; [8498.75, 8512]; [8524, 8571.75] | 0.10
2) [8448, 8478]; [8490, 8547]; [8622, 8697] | 0.64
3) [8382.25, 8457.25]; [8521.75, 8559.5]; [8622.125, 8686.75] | 0.98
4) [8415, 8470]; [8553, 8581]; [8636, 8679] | 0.40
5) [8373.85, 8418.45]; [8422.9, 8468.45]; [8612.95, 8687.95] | 1.29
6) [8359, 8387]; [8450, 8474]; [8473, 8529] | 0.52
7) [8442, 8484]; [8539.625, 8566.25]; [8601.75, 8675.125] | 0.87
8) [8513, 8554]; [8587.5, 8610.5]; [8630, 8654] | 0.17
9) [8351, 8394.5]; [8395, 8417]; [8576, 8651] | 0.98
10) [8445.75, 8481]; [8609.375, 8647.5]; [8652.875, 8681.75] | 0.89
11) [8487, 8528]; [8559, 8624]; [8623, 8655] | 0.53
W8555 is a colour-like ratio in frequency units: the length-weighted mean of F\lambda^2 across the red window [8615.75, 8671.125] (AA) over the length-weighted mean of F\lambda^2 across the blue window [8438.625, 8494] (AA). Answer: 1.1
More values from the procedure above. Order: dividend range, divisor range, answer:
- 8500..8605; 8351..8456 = 1.06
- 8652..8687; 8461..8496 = 1.10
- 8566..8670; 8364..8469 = 1.12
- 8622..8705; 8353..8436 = 1.13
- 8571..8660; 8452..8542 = 1.07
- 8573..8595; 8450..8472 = 1.05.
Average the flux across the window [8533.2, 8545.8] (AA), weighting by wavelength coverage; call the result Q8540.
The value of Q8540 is 6.15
